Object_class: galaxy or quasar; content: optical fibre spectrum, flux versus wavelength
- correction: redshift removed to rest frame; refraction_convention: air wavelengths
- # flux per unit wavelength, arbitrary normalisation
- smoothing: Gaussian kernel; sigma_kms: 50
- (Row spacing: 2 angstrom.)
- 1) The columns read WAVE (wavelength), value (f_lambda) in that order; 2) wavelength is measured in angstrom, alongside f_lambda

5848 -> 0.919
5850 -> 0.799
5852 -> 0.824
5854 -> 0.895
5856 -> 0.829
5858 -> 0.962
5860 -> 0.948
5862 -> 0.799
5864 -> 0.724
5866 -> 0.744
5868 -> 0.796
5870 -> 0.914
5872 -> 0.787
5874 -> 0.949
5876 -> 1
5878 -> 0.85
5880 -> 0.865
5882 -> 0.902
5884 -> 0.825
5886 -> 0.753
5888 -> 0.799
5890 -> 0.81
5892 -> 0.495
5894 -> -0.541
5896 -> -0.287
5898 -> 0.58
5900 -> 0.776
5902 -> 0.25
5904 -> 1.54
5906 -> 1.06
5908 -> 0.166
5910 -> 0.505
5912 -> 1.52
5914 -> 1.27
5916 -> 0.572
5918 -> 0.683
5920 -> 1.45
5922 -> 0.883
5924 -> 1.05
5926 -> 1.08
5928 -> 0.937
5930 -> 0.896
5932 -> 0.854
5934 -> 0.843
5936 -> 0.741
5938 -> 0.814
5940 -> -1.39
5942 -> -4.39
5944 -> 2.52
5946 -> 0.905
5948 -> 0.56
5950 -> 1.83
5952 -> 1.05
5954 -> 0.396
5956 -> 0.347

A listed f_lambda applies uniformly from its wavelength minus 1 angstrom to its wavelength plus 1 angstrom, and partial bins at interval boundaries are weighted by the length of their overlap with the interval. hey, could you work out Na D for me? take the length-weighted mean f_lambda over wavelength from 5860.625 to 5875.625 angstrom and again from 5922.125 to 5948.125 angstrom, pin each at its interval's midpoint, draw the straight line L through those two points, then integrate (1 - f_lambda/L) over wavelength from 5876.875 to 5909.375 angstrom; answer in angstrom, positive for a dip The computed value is 3.1 angstrom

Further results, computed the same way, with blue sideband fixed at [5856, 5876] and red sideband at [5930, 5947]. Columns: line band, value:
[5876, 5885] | -2.02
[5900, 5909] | -5.00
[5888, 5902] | 5.83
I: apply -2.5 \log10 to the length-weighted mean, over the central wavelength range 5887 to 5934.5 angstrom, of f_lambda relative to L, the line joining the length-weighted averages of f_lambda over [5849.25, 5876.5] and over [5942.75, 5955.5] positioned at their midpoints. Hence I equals 0.28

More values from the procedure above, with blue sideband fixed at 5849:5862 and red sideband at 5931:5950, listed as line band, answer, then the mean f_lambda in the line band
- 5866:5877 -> -0.167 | 0.876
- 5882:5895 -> 0.172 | 0.553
